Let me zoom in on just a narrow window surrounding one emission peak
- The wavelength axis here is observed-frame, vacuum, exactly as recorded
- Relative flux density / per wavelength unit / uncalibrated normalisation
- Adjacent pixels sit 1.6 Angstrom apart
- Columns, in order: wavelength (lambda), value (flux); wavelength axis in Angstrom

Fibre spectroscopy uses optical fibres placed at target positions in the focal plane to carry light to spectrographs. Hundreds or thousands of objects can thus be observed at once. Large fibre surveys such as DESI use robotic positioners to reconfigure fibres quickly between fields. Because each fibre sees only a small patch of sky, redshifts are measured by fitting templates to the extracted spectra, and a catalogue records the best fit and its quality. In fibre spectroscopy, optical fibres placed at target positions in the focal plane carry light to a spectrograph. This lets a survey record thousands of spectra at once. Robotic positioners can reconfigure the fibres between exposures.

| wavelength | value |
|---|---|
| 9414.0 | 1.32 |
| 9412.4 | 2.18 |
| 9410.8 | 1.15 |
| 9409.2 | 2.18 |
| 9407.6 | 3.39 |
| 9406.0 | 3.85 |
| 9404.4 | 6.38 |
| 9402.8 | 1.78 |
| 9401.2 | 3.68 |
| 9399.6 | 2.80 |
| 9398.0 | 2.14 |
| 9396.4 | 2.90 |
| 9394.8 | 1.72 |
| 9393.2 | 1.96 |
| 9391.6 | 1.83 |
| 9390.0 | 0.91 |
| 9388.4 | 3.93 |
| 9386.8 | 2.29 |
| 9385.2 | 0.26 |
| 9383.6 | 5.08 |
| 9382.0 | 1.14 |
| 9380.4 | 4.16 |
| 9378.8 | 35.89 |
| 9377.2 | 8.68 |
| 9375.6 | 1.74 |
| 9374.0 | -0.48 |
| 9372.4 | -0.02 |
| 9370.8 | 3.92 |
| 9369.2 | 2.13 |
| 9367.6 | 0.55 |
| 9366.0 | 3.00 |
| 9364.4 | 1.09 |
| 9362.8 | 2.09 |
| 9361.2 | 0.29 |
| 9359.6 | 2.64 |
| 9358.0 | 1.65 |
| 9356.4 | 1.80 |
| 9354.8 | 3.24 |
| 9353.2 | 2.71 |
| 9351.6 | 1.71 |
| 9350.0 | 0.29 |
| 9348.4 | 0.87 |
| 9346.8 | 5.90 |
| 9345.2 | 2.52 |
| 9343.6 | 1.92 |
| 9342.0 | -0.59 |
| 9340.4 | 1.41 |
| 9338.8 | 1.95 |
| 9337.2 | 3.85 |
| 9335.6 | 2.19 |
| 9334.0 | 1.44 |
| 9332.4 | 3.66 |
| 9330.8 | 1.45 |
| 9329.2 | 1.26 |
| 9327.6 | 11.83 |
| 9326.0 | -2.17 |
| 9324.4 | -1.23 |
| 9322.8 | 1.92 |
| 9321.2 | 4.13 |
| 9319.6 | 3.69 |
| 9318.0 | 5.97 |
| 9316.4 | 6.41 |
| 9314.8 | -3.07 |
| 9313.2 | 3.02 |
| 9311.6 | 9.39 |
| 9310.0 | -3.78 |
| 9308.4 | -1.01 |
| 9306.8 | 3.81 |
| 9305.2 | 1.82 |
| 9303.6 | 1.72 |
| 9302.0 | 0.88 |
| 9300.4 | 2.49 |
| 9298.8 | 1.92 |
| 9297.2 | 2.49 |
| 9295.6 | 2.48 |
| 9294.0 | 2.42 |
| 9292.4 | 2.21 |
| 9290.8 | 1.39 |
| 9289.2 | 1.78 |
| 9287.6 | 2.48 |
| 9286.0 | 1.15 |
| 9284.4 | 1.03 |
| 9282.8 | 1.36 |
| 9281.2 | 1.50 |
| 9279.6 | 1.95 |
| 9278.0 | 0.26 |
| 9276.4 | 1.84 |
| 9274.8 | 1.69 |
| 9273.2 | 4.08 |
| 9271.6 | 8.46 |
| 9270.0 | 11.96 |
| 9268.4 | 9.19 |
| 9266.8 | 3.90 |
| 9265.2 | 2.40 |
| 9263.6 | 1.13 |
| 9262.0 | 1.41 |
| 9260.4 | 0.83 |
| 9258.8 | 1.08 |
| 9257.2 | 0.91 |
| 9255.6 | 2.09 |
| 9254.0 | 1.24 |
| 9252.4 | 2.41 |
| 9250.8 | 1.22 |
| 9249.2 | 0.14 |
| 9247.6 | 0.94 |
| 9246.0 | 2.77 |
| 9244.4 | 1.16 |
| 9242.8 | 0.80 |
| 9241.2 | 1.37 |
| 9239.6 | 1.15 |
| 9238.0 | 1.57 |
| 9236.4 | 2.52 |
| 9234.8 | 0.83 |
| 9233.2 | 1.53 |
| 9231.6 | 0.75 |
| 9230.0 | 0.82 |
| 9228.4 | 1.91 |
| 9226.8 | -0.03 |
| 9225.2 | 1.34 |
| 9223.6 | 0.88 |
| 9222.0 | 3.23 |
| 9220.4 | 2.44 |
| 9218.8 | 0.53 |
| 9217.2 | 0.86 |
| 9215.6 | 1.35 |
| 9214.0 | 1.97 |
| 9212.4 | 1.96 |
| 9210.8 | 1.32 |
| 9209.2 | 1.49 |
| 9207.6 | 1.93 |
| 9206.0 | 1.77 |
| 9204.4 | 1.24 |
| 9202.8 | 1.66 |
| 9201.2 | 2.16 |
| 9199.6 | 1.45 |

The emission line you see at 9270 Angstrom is H-gamma 4340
